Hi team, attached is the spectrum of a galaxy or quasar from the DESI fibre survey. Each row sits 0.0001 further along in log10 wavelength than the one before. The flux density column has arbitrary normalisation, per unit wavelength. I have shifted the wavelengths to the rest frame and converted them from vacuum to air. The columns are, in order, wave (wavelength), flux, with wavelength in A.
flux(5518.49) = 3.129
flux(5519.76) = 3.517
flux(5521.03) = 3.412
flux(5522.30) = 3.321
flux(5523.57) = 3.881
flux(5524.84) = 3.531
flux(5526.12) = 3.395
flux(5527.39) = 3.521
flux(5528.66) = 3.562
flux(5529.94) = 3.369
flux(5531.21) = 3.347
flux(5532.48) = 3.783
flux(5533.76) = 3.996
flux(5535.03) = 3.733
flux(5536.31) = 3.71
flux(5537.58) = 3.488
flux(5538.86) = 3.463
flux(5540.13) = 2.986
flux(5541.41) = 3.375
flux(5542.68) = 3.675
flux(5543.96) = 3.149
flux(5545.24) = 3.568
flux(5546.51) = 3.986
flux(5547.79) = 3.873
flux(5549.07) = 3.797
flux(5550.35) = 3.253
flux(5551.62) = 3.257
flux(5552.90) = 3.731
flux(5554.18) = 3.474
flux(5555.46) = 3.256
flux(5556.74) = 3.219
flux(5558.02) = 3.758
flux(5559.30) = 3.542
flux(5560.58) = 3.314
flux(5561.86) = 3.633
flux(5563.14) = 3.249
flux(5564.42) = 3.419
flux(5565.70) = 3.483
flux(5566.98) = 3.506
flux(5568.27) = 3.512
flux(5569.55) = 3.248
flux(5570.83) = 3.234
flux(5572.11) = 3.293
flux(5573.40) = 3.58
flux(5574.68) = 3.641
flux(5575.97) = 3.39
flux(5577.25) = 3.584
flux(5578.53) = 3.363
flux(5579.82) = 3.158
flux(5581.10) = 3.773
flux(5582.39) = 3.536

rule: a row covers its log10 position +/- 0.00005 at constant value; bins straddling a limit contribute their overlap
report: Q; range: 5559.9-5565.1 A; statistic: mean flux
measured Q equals 3.41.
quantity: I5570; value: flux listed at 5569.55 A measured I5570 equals 3.248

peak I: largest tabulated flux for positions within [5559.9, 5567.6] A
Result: 3.633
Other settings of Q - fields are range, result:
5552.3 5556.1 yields 3.48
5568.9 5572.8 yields 3.26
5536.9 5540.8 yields 3.32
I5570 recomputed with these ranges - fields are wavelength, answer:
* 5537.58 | 3.488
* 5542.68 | 3.675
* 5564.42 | 3.419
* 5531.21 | 3.347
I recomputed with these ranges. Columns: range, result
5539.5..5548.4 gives 3.986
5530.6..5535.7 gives 3.996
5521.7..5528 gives 3.881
